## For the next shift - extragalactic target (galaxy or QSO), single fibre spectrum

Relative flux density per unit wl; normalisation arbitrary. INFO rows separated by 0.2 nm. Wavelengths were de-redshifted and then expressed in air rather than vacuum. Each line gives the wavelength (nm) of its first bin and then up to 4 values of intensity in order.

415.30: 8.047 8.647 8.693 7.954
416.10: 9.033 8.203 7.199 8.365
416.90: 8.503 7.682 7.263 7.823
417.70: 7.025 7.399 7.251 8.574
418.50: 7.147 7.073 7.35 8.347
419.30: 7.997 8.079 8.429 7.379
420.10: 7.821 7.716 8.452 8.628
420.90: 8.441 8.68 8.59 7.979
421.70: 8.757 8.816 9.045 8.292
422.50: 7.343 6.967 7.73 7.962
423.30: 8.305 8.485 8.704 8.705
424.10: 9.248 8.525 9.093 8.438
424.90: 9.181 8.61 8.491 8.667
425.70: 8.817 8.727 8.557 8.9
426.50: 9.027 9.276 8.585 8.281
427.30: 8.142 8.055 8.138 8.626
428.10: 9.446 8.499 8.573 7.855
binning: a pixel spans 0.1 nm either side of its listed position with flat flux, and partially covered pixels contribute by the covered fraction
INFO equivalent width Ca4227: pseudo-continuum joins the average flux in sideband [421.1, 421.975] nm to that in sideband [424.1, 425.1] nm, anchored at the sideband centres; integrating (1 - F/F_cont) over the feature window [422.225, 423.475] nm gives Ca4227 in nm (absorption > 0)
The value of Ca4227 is 0.13 nm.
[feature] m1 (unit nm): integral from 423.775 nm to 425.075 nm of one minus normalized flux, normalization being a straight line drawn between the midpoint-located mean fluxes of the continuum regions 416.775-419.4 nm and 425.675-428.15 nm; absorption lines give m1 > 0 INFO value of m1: -0.08 nm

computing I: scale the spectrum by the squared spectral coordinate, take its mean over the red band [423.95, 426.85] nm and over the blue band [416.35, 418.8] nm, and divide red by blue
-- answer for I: 1.20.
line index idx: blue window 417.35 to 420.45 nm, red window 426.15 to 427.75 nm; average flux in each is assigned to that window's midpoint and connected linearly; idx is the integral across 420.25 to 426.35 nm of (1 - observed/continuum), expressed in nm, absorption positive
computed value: -0.23 nm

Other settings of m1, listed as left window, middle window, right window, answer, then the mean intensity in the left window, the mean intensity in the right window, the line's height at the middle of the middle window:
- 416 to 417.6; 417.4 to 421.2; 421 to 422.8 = 0.12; 8.01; 8.27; 8.14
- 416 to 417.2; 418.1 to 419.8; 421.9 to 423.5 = 0.06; 8.16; 8.04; 8.12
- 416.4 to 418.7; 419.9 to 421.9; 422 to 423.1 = -0.13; 7.63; 7.88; 7.8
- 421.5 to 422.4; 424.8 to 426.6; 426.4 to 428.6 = -0.03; 8.64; 8.6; 8.62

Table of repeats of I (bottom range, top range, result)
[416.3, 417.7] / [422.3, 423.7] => 1.05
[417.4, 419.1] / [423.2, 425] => 1.20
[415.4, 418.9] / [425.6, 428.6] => 1.15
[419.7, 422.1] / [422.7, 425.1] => 1.04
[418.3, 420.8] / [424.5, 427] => 1.15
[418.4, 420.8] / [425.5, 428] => 1.13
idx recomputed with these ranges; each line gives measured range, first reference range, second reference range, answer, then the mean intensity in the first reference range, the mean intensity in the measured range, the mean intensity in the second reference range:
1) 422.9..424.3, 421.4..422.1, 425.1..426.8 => 0.029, 8.59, 8.51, 8.8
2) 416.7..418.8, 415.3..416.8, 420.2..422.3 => 0.186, 8.28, 7.61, 8.5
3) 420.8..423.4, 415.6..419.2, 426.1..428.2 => -0.002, 7.83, 8.22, 8.64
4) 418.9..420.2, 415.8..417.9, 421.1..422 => 0.048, 7.88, 7.96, 8.55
